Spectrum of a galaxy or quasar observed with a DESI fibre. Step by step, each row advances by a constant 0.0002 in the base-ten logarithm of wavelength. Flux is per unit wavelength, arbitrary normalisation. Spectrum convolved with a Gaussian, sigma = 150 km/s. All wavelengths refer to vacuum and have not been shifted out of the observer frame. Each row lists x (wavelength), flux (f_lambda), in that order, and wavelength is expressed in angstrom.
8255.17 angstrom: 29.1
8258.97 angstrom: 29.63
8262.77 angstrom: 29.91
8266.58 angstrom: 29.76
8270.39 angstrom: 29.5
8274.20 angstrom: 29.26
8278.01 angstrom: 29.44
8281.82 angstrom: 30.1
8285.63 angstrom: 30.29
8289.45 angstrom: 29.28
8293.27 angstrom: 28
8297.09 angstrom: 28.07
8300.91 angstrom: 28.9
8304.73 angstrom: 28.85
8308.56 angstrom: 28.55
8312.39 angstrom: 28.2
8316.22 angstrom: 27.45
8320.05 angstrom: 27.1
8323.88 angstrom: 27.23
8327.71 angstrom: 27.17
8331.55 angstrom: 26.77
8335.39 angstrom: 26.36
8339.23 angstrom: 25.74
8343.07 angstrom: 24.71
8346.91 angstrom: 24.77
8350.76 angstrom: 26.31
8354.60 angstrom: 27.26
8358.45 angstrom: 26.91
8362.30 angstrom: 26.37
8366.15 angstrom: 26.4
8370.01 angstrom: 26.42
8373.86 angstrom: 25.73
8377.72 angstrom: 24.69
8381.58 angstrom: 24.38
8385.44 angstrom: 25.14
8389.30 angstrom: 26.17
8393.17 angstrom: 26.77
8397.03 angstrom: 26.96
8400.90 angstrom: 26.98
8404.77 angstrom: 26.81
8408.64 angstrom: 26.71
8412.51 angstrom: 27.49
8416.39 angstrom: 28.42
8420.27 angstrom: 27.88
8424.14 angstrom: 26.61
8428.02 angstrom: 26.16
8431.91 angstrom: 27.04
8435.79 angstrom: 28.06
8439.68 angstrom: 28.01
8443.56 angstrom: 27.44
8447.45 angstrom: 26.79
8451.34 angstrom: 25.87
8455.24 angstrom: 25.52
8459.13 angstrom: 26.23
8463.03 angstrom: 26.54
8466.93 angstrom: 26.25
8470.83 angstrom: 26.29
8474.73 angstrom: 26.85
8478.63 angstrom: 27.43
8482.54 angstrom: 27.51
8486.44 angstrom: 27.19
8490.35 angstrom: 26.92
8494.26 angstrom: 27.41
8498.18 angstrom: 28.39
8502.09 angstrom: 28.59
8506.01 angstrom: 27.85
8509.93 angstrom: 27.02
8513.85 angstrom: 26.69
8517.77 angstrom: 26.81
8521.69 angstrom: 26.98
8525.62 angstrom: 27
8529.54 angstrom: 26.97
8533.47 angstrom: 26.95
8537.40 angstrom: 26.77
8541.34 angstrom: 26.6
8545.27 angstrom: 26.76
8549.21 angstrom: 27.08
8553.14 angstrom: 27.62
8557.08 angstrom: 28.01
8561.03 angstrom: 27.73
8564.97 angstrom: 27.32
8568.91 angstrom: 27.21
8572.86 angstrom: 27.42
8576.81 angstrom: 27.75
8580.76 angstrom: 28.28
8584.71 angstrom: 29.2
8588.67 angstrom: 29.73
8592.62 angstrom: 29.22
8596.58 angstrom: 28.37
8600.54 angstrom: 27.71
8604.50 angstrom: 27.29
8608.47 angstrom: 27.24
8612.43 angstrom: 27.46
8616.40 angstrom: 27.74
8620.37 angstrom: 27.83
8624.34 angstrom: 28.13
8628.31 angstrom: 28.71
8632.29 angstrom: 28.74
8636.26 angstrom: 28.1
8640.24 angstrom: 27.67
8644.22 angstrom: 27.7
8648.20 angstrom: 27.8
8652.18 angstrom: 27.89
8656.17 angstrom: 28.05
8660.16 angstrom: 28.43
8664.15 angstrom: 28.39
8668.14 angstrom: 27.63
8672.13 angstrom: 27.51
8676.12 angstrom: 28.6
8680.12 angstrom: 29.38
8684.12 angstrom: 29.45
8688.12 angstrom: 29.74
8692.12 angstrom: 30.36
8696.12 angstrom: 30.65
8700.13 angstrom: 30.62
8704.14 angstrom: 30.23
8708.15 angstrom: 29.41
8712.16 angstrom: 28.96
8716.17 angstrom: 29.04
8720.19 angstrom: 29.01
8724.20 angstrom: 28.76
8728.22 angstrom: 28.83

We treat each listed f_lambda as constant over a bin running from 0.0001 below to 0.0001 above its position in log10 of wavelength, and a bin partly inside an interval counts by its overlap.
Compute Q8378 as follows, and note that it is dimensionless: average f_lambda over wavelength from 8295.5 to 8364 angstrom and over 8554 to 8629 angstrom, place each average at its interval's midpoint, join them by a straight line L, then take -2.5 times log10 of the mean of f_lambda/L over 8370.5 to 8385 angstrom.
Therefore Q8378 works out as 0.09 mag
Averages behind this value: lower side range 27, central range 25.1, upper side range 28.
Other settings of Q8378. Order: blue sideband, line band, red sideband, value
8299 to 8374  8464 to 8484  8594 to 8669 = 0.022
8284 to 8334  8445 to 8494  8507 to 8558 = 0.027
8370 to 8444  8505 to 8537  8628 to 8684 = 0.015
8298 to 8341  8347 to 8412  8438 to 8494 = 0.039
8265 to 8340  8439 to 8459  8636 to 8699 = 0.073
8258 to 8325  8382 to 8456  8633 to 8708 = 0.078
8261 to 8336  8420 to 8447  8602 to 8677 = 0.041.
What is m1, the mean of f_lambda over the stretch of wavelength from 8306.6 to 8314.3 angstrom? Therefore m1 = 28.3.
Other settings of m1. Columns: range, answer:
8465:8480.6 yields 26.7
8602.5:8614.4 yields 27.3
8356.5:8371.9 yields 26.5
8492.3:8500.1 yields 27.9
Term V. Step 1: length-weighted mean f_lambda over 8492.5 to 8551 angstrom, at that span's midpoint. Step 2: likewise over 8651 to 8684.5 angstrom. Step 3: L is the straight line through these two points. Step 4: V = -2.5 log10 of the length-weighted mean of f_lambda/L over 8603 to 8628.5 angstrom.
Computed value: 0.01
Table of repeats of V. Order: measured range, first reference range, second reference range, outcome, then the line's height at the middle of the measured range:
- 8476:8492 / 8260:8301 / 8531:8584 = 0.03 mag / 27.9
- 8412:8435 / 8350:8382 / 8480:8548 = -0.03 mag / 26.5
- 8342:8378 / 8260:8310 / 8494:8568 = 0.10 mag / 28.6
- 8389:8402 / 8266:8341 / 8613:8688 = 0.06 mag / 28.3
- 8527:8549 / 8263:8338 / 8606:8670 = 0.05 mag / 28.1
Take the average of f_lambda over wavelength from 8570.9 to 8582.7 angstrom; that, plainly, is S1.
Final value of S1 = 27.8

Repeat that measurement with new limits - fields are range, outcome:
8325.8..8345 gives 26.1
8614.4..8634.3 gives 28.2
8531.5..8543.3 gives 26.8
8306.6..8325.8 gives 27.7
